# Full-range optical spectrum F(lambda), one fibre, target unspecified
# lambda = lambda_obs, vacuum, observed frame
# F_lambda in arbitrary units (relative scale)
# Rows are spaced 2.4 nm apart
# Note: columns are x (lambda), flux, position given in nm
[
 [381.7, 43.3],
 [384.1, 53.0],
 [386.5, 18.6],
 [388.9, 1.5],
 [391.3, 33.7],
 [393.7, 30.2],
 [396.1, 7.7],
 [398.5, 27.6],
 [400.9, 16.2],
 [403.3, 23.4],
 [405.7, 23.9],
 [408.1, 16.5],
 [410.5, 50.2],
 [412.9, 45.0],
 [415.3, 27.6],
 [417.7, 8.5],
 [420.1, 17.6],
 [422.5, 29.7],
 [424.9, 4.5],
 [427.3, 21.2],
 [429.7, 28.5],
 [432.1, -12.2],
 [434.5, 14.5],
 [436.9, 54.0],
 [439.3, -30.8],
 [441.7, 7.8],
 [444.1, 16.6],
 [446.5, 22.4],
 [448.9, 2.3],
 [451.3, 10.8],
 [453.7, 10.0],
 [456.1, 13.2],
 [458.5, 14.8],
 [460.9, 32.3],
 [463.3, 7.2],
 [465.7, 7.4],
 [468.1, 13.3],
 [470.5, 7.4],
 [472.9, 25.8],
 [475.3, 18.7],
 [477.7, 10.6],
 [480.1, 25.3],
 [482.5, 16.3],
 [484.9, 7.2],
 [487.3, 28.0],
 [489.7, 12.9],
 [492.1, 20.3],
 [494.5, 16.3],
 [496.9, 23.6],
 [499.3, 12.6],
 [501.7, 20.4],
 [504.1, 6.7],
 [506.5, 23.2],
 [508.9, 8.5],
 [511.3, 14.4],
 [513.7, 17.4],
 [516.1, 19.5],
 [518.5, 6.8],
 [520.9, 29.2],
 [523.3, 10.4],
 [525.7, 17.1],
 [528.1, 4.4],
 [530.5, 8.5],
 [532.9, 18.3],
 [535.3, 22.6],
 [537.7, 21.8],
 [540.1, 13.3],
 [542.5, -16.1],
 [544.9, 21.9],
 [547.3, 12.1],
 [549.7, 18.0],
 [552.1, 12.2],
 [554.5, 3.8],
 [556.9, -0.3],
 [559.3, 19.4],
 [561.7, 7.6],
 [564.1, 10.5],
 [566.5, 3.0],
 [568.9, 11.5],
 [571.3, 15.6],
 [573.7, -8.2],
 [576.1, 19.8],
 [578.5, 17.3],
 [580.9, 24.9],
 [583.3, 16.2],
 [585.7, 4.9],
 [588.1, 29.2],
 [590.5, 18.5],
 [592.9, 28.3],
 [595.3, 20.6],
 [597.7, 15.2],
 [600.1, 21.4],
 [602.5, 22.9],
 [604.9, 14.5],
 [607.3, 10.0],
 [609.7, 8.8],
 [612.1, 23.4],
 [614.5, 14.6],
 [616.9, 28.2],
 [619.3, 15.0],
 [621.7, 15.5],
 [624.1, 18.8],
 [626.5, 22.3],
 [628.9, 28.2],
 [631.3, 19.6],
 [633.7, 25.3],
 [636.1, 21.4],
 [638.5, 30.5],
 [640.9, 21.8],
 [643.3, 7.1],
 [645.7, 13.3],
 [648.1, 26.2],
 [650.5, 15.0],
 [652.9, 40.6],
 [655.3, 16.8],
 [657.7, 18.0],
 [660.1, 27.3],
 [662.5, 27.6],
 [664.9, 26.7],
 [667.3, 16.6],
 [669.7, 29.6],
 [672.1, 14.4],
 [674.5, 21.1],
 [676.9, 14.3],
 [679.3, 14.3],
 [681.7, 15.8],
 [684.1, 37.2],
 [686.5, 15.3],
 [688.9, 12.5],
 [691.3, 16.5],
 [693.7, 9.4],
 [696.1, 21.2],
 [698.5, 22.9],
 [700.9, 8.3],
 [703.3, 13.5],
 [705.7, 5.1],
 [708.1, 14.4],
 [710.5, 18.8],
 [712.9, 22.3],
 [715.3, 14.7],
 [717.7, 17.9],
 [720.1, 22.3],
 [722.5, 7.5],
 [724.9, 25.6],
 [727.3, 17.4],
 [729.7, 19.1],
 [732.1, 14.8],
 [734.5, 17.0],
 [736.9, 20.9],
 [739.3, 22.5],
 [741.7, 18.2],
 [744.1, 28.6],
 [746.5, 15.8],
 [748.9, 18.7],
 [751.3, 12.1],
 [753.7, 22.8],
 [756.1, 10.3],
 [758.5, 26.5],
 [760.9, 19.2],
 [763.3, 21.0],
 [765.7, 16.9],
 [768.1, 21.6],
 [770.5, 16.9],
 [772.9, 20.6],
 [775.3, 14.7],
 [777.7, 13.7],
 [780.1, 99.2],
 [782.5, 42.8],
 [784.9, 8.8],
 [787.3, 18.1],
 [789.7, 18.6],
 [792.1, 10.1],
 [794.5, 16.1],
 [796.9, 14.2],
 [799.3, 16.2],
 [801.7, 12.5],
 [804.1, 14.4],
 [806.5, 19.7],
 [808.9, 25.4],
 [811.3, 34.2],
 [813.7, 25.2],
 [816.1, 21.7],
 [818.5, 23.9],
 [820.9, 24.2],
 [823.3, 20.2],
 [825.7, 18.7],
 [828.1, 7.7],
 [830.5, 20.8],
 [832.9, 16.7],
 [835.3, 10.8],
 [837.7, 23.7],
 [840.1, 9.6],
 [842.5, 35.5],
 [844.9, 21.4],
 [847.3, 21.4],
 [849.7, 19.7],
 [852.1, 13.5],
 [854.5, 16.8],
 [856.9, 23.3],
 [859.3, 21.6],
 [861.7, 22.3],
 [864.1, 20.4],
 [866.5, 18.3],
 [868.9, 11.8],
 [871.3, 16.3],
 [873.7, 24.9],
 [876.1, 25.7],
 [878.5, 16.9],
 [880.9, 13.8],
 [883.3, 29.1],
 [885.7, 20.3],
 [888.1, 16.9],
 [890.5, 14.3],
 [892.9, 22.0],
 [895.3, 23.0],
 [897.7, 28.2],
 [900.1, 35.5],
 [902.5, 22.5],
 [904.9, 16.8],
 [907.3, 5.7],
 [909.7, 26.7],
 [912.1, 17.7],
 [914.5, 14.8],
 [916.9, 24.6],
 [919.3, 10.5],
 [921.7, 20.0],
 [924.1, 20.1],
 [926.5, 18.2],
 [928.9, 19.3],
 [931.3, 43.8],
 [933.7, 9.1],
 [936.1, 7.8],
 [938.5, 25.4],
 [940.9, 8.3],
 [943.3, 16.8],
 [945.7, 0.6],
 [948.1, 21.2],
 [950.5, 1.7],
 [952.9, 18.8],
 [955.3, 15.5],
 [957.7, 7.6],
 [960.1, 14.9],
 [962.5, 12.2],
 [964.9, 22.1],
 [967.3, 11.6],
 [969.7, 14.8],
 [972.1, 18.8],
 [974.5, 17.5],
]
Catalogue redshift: 1.09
